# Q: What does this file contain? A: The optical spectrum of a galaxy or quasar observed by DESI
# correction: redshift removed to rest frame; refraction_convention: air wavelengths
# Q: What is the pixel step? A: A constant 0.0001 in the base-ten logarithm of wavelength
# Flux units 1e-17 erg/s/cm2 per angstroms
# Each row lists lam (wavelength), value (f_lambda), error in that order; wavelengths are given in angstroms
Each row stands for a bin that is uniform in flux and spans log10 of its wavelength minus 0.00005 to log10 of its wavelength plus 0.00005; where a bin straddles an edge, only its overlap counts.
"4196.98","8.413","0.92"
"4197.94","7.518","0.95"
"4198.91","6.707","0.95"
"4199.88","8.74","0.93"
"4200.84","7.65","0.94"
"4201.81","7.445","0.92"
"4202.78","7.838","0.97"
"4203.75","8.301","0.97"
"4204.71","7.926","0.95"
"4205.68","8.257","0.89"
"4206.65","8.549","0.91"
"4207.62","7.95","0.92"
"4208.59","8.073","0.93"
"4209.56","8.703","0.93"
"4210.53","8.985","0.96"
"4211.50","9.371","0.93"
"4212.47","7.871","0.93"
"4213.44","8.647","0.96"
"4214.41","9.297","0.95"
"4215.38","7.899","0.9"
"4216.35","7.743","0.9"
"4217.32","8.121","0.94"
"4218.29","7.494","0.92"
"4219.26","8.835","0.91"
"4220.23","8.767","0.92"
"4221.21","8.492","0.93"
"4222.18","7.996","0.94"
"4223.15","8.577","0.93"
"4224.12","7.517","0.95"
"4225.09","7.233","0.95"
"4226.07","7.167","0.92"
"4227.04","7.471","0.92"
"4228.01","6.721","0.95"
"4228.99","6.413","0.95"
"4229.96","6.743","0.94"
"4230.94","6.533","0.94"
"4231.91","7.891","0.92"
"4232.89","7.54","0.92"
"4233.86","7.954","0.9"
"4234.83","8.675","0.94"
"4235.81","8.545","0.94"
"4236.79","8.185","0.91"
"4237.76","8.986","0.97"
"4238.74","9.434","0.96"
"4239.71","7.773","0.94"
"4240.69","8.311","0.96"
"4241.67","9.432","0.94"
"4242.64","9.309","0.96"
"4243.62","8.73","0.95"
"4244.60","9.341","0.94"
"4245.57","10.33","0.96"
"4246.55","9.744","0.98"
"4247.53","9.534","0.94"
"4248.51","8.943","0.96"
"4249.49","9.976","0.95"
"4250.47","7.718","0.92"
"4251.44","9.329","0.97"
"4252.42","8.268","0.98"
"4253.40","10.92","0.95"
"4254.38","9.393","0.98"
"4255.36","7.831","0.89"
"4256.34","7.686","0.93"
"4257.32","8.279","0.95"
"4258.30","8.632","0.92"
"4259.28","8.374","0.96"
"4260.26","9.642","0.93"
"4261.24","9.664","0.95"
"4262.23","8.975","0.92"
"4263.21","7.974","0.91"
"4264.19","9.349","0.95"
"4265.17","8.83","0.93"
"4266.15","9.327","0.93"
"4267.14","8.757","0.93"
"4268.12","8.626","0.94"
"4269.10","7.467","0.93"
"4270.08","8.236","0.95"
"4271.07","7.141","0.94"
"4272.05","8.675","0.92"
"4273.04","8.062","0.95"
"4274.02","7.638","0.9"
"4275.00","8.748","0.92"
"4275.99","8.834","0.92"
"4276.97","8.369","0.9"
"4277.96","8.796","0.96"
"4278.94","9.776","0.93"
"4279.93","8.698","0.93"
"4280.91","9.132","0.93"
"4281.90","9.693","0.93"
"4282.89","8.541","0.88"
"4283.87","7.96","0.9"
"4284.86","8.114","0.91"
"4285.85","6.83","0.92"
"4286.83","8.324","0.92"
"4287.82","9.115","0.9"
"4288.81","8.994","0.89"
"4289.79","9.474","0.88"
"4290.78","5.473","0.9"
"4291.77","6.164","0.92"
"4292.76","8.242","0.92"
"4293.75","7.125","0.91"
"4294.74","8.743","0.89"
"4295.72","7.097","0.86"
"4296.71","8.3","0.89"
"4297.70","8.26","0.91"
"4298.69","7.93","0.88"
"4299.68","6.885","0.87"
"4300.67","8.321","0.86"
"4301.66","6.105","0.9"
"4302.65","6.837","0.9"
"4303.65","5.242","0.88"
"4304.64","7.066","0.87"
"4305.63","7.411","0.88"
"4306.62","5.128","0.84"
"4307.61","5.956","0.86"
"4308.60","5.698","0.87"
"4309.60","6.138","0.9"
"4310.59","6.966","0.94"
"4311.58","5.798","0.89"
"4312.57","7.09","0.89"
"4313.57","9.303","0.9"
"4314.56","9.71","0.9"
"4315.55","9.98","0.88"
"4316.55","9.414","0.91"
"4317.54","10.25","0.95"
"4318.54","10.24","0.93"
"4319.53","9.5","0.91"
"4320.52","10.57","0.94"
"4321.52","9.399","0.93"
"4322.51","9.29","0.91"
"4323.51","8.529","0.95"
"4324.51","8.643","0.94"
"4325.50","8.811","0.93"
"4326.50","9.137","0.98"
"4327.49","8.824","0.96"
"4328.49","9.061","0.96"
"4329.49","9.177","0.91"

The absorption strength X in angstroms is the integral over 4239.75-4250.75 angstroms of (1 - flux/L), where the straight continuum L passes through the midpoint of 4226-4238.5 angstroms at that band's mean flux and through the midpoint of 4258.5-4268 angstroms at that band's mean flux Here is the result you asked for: -1.3 angstroms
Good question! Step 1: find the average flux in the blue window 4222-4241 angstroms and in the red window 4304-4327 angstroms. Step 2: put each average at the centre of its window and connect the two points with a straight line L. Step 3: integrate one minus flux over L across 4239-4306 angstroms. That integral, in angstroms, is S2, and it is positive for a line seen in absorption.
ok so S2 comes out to -3.35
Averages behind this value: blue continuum 7.78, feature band 8.4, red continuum 8.25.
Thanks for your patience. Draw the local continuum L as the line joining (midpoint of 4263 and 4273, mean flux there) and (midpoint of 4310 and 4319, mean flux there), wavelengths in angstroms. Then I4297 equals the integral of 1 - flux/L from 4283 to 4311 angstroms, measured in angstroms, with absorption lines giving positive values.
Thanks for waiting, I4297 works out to 4.25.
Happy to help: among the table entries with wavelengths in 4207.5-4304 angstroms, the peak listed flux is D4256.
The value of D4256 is 10.92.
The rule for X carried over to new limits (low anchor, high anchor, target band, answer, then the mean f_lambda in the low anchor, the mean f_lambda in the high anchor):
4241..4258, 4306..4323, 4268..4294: 1.4 angstroms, 9.09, 8.26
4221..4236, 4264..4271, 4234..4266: -3.3 angstroms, 7.56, 8.53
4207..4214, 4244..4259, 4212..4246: 2.3 angstroms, 8.52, 9.05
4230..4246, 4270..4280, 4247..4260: -0.6 angstroms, 8.51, 8.45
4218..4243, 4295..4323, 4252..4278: -2.2 angstroms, 8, 7.86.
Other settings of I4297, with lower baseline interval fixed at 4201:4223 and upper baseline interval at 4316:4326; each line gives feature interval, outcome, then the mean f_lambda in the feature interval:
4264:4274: 0.6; 8.38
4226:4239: 1.2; 7.72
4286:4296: 1.4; 7.86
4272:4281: 0.3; 8.65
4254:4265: 0.1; 8.71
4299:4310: 3.3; 6.46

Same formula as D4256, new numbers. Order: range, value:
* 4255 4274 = 9.664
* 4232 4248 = 10.33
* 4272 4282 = 9.776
